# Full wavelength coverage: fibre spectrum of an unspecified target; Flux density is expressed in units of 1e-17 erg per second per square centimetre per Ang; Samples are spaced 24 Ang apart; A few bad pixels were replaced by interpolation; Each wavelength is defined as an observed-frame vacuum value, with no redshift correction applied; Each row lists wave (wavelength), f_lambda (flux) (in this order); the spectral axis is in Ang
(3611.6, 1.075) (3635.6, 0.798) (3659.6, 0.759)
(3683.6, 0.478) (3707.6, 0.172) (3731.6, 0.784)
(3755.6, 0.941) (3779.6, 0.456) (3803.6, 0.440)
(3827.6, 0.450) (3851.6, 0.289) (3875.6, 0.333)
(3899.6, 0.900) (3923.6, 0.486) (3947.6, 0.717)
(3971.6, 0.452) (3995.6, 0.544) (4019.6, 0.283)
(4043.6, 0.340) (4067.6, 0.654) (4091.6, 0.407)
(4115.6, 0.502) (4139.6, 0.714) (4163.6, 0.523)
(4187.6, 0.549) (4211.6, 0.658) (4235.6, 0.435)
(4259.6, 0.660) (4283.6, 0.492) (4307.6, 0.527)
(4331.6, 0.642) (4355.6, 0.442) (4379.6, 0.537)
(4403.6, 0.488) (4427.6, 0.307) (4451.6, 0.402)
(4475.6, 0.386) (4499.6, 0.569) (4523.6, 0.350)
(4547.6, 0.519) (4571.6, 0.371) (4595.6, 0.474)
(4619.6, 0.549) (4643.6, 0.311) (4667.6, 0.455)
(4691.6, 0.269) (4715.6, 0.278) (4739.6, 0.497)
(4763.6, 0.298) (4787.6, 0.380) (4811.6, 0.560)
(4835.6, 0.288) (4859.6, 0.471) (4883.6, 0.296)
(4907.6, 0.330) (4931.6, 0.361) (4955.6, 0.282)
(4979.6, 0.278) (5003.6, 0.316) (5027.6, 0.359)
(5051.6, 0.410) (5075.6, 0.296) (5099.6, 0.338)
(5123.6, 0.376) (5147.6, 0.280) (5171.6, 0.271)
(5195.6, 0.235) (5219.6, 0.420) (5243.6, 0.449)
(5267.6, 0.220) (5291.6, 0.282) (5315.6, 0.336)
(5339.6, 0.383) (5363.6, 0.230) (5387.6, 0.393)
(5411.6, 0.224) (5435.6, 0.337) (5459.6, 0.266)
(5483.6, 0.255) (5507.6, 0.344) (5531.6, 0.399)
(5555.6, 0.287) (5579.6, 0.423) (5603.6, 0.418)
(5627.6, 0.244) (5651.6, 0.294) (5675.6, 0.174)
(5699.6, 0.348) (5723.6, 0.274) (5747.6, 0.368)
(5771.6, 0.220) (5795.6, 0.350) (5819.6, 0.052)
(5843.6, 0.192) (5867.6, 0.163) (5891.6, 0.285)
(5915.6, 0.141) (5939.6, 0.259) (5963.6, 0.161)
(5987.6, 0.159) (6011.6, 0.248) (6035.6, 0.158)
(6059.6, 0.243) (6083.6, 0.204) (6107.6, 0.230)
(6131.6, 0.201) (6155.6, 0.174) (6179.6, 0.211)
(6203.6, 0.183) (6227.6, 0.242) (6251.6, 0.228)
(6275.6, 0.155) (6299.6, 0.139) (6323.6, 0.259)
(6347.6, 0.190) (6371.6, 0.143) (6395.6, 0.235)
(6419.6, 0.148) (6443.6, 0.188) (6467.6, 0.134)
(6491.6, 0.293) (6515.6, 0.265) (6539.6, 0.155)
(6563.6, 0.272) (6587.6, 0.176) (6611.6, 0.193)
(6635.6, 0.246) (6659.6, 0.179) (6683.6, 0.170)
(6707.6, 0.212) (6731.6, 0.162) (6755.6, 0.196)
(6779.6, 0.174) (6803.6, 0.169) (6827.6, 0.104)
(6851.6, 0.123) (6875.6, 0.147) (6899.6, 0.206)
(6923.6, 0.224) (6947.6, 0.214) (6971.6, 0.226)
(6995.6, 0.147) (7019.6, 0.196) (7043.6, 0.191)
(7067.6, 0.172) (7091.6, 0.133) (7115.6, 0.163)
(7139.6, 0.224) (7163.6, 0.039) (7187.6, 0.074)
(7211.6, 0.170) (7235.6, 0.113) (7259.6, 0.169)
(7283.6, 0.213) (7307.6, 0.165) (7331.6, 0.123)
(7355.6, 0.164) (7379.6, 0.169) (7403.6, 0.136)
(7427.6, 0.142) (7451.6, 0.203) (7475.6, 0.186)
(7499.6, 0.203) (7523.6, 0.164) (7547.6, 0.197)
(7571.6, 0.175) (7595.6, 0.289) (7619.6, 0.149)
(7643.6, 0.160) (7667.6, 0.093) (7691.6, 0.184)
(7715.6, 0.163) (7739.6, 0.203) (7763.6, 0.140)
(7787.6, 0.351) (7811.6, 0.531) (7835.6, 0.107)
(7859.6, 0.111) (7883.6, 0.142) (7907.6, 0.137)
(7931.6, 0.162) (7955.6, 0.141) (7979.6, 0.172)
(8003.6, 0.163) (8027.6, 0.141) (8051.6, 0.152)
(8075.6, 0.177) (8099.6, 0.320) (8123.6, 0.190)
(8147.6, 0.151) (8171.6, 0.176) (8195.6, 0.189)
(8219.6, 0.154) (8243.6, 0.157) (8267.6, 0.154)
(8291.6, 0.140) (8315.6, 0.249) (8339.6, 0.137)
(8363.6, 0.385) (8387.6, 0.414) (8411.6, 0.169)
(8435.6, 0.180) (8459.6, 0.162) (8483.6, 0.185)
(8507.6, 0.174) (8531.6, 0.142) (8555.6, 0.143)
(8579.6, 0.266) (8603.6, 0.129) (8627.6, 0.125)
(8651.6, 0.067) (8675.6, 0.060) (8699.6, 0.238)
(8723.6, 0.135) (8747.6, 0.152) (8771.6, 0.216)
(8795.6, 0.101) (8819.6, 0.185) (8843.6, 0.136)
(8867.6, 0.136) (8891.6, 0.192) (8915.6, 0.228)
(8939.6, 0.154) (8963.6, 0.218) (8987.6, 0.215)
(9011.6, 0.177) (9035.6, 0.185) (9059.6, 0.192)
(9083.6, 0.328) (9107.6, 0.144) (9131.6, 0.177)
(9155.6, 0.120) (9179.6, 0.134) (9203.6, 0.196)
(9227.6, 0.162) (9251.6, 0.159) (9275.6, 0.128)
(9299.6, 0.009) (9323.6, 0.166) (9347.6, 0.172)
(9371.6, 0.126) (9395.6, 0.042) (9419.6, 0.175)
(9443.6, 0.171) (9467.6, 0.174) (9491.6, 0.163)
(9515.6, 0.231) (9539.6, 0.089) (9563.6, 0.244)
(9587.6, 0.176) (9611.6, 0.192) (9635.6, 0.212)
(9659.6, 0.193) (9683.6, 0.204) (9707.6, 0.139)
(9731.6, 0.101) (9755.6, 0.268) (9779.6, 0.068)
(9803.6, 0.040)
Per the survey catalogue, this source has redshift 1.09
